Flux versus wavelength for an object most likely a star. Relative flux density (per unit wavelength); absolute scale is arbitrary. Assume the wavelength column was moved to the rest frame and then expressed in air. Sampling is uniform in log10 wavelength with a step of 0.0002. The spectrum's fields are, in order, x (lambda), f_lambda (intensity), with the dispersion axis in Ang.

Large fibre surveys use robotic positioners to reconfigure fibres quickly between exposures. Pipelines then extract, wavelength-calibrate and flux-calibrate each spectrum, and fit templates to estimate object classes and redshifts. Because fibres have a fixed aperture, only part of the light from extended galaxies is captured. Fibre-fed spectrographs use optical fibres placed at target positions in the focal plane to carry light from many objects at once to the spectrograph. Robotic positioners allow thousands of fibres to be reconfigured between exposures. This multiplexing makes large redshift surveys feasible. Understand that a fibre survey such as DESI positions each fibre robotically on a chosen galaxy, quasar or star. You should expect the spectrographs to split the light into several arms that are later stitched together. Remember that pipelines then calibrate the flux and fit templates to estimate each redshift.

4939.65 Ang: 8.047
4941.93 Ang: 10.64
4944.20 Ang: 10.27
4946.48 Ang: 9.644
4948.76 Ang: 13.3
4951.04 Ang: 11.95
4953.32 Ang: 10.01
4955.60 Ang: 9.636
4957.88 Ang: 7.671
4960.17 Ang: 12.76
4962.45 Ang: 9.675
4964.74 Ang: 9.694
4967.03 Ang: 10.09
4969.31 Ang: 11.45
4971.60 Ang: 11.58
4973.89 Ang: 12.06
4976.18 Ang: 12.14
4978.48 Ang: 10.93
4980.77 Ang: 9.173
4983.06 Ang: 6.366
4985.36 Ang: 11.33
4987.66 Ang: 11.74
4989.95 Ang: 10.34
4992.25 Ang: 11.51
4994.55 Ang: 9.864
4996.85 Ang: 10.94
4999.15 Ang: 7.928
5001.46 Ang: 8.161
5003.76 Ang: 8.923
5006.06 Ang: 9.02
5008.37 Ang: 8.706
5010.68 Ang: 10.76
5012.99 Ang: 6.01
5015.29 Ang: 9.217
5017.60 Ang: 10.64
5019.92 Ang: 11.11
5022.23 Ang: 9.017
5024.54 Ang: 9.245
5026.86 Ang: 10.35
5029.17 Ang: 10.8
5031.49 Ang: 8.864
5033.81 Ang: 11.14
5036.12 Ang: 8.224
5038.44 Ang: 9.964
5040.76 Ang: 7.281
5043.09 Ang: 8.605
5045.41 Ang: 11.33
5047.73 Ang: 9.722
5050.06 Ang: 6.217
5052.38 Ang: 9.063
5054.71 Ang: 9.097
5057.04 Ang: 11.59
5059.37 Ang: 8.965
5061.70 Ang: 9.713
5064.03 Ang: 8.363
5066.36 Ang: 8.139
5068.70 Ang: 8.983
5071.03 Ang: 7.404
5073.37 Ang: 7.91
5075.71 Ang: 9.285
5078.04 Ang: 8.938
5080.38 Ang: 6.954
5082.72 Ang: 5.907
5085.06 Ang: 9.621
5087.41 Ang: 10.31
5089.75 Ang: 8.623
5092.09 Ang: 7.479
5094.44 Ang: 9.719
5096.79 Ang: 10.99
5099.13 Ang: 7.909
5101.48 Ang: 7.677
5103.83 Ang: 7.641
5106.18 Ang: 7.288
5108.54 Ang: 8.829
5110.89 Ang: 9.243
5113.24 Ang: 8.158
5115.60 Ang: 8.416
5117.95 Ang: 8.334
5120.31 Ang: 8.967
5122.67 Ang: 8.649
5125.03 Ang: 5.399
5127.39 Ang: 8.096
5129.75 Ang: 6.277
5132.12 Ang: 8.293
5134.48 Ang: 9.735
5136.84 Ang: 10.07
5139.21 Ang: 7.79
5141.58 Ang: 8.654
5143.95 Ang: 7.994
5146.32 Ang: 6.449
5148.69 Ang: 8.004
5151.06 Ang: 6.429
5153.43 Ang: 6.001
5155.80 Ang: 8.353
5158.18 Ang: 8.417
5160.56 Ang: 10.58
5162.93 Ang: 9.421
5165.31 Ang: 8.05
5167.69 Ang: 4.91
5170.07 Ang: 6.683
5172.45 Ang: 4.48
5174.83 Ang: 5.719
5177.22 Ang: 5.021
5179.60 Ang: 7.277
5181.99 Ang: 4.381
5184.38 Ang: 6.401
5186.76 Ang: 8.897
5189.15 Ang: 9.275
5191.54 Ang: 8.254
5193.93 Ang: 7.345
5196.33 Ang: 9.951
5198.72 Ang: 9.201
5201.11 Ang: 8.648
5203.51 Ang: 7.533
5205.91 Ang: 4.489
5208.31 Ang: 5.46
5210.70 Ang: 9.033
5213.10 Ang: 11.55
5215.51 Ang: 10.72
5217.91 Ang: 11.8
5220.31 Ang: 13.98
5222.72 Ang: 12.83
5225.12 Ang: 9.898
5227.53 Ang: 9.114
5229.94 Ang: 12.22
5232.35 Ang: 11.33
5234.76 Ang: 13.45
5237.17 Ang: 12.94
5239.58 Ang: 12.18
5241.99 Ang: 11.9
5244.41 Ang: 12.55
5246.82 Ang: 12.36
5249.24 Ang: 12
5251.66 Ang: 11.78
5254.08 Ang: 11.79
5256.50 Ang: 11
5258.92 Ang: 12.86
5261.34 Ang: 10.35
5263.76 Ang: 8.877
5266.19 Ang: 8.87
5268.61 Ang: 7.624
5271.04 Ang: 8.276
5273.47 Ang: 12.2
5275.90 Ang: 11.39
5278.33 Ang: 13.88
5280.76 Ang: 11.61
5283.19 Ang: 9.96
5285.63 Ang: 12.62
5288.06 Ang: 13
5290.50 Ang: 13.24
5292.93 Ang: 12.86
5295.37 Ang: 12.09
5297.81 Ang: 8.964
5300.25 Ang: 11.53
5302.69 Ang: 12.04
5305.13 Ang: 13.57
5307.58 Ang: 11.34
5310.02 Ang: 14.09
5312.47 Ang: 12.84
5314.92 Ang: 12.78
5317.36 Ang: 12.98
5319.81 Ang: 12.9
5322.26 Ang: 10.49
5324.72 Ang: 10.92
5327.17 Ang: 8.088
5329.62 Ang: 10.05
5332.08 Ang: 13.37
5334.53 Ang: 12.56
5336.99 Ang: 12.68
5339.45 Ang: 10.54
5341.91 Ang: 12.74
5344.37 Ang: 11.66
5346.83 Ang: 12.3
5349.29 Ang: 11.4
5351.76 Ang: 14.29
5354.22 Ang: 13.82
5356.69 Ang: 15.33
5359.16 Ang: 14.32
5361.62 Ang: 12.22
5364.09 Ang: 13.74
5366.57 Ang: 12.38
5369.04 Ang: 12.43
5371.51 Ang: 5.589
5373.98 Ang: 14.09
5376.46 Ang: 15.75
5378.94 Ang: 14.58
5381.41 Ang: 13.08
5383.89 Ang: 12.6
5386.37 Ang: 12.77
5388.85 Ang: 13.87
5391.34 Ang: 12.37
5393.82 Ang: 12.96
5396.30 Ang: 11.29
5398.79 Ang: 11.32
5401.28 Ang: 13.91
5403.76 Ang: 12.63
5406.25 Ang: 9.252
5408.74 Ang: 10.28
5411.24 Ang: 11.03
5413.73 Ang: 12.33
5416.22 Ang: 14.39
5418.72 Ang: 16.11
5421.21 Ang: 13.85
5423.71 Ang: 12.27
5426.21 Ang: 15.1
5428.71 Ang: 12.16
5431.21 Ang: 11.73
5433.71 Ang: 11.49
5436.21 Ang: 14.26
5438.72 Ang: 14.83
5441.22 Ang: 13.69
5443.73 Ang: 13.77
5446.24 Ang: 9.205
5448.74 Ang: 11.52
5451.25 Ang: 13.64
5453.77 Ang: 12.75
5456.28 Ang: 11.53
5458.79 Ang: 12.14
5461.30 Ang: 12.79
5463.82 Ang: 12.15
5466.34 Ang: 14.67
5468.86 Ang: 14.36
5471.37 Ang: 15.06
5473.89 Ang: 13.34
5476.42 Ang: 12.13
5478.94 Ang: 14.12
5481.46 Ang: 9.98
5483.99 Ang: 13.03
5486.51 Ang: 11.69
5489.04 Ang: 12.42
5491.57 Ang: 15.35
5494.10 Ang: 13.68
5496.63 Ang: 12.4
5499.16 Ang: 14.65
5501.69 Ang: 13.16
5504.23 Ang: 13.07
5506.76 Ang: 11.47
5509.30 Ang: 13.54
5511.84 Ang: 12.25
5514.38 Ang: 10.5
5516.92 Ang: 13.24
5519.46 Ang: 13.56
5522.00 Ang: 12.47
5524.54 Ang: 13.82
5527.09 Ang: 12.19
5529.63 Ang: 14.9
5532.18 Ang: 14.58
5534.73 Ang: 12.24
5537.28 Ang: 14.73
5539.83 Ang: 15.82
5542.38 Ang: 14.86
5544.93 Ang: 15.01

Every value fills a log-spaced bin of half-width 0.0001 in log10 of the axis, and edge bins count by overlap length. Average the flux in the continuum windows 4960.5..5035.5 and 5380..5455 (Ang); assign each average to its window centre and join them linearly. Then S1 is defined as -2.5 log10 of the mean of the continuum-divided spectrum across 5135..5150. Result 0.31 mag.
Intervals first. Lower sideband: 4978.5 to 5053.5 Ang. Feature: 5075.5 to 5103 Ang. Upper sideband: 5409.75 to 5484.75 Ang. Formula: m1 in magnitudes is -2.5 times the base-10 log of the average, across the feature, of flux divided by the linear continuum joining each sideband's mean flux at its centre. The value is 0.171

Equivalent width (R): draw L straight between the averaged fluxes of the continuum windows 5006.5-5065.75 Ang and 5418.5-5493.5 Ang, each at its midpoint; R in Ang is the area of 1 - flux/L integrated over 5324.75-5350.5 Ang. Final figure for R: 0.99 Ang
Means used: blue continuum 9.34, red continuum 13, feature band 11.5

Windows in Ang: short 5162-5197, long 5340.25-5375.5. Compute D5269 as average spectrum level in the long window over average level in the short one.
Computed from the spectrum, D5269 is 1.8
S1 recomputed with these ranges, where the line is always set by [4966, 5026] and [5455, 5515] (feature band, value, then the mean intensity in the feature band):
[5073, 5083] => 0.29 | 7.96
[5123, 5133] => 0.45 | 7.11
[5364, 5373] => 0.14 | 10.8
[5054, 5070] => 0.12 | 9.25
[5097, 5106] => 0.30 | 8.05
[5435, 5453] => -0.03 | 13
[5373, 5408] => -0.04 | 12.8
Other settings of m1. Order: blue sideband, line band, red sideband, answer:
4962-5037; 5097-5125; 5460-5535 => 0.274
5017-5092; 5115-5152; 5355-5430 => 0.239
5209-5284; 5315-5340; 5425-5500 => 0.034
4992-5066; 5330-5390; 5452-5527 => -0.077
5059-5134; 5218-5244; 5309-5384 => -0.139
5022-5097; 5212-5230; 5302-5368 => -0.044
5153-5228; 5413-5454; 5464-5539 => -0.089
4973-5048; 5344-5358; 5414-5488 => -0.082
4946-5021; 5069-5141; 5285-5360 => 0.291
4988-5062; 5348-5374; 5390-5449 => -0.044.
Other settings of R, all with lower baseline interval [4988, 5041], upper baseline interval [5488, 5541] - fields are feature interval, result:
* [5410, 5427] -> -1.26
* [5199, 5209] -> 3.78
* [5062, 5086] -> 4.34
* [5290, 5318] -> -1.39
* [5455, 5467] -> 0.35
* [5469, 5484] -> 0.00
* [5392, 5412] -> 1.38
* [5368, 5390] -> -0.78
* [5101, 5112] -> 2.24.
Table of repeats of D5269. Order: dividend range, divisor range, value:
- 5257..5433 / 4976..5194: 1.42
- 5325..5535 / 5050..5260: 1.43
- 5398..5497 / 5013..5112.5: 1.43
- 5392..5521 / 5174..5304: 1.24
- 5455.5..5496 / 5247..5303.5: 1.16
